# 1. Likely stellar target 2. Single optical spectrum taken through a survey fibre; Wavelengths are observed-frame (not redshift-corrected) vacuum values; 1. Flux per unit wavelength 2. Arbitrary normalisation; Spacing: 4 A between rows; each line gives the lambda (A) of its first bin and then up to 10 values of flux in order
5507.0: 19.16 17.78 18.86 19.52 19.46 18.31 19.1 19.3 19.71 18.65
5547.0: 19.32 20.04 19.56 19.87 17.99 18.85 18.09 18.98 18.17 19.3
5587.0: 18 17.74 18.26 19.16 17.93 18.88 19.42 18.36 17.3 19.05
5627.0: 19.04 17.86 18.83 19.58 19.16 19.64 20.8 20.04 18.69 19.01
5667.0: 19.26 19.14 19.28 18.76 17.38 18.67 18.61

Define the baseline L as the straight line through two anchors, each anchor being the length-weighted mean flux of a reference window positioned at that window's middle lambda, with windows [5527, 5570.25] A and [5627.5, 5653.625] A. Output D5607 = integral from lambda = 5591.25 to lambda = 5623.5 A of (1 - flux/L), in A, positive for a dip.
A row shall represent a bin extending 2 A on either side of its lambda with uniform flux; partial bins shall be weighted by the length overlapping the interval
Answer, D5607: 1.3 A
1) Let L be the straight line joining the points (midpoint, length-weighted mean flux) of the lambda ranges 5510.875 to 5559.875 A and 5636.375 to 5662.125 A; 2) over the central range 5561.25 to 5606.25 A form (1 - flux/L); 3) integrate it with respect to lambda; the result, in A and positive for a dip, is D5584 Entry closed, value 2.24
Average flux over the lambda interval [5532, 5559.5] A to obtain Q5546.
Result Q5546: 19.5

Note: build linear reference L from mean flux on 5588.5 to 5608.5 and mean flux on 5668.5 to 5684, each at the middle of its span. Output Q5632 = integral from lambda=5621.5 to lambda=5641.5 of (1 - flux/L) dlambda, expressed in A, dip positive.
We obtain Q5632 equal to -0.4 A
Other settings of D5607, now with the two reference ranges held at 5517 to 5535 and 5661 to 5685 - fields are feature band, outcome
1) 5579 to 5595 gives 0.57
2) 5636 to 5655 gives -0.91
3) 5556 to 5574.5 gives 0.26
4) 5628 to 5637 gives 0.22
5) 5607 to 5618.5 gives 0.15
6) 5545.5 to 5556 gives -0.33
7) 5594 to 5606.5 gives 0.29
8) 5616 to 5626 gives 0.34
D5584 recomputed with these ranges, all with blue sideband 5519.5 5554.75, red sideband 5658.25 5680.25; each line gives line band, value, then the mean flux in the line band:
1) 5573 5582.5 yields 0.3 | 18.7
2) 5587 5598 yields 0.6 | 18.1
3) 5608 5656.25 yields 0.1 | 19.1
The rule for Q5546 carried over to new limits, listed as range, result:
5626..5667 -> 19.3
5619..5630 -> 18.6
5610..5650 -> 18.9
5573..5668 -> 18.8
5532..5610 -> 18.8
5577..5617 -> 18.5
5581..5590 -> 18.5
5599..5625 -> 18.5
